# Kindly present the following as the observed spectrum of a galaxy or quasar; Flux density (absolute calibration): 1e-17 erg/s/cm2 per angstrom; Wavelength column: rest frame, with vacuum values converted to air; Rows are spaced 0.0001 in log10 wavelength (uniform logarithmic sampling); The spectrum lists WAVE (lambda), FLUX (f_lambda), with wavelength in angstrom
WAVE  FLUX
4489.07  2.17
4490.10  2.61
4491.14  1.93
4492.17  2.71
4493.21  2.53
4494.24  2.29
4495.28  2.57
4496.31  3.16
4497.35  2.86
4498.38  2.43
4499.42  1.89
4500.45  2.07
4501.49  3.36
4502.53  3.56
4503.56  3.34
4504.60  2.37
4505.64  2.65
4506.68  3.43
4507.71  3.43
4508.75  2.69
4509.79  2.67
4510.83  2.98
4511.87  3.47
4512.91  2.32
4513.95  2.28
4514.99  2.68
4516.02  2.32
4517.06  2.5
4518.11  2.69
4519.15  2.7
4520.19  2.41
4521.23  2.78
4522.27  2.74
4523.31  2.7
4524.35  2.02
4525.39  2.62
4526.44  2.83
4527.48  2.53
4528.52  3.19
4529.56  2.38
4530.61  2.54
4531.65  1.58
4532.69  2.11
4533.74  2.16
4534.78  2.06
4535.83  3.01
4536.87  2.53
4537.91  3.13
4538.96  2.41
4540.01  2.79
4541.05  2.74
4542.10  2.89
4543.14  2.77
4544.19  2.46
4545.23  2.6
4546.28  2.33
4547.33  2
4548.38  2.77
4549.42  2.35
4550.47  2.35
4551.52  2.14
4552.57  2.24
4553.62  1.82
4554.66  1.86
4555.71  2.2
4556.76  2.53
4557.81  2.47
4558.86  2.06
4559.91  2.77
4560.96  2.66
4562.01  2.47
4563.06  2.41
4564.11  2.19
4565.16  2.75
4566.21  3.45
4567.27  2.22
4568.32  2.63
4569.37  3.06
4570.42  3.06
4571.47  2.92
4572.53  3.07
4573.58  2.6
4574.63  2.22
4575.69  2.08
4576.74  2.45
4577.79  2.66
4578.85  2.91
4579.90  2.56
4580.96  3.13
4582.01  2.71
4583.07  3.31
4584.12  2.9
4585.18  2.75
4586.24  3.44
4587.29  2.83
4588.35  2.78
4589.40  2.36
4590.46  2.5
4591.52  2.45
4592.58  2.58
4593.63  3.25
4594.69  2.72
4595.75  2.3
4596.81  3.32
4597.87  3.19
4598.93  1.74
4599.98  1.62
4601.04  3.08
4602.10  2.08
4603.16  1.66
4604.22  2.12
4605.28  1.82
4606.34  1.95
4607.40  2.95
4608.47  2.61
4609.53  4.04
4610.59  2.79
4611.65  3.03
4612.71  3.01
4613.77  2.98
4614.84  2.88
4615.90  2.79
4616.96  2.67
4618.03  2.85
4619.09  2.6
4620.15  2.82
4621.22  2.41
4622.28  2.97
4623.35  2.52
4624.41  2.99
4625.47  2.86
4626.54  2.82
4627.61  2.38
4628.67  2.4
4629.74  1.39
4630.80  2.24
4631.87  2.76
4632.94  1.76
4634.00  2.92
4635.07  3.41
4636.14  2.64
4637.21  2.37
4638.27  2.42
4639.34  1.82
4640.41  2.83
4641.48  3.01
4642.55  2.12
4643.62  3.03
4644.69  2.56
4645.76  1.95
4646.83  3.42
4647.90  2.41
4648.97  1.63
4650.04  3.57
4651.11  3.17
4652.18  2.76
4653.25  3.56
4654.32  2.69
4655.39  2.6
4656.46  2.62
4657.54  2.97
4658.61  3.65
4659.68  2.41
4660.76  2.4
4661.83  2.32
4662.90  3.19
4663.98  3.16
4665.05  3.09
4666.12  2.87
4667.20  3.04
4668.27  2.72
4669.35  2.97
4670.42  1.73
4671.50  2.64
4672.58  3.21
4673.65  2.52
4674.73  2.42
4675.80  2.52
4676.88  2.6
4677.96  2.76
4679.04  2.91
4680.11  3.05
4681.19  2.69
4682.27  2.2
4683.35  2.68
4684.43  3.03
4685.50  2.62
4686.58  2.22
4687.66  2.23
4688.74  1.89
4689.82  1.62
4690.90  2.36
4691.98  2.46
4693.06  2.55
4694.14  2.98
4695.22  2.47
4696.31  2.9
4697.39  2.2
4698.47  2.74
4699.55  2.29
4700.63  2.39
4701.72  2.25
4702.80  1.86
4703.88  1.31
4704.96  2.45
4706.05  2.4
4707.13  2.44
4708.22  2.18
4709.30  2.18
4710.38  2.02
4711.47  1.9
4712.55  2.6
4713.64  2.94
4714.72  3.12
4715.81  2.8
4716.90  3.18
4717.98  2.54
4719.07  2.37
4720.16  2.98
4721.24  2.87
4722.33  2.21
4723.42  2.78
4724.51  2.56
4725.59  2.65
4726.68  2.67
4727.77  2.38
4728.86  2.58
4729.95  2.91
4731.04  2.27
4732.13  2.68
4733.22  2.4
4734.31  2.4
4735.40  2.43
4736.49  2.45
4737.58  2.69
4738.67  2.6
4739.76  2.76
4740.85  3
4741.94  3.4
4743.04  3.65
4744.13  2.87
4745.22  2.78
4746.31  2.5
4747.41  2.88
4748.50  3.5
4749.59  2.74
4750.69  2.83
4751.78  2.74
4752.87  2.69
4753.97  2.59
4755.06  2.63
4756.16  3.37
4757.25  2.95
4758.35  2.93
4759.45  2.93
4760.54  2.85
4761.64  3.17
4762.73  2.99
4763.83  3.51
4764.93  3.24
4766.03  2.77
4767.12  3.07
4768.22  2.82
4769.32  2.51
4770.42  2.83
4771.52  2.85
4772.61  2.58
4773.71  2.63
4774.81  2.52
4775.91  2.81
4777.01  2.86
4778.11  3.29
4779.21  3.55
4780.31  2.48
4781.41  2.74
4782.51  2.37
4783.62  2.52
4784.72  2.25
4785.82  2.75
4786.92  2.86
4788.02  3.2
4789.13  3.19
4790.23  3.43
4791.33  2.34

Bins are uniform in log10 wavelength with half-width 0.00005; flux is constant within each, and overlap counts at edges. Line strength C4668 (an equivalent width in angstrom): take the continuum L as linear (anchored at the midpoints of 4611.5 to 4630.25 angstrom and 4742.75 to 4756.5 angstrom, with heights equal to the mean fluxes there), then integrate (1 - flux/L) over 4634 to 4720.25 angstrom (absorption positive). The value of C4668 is 5.3 angstrom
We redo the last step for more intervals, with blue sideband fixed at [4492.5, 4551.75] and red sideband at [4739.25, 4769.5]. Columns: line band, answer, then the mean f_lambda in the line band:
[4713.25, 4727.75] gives 0.9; 2.73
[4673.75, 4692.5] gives 2.4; 2.49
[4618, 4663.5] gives 2.2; 2.66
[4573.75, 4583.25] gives 0.2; 2.64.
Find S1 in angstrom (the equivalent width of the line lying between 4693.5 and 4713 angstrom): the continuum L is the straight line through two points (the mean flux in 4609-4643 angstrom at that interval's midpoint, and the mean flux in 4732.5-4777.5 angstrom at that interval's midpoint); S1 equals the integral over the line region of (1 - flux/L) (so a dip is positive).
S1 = 3.3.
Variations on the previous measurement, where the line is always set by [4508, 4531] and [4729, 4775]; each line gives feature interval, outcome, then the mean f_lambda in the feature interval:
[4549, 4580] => 2.0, 2.51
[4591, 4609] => 1.8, 2.44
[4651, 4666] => -0.7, 2.89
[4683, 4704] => 3.1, 2.37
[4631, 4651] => 1.1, 2.6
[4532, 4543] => 0.4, 2.57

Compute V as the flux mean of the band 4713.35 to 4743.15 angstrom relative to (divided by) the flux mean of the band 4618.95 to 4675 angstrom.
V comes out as 1.01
